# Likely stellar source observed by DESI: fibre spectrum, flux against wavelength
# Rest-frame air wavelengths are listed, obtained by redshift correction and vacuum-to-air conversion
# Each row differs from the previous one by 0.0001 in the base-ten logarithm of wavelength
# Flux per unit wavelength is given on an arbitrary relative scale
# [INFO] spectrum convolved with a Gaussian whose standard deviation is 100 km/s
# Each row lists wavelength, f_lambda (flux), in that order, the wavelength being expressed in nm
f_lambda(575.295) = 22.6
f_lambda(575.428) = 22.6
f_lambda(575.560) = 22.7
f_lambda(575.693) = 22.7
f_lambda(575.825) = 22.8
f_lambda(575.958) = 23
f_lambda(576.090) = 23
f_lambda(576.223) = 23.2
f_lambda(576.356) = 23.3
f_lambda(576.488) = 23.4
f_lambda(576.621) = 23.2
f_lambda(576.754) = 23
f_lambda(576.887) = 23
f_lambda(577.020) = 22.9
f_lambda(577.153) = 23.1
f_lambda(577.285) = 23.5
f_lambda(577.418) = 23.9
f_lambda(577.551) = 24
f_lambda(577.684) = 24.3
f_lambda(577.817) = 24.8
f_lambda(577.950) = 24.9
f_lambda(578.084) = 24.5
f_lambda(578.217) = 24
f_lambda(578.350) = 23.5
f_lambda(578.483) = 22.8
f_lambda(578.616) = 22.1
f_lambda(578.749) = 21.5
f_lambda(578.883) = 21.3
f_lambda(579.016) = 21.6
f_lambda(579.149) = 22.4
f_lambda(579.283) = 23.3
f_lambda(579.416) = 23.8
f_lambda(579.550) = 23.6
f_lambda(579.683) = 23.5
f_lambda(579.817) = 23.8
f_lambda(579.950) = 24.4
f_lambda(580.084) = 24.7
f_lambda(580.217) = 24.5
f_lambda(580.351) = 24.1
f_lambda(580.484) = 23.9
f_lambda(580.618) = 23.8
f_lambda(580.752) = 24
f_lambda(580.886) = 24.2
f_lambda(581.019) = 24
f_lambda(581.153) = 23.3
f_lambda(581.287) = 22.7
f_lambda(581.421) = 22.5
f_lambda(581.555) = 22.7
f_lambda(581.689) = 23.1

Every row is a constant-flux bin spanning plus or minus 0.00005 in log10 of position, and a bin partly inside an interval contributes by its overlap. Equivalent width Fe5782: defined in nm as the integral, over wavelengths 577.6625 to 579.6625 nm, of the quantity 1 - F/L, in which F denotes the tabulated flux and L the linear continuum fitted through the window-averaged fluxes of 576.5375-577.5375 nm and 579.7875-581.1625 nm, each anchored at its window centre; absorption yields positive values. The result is 0.04 nm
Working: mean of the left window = 23.3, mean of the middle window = 23.2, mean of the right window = 24.1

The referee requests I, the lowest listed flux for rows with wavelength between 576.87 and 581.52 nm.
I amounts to 21.3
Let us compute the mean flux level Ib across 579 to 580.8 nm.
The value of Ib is 23.7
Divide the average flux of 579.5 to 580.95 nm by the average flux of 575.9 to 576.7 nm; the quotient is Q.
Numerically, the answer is 1.04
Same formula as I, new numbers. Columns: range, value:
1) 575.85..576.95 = 23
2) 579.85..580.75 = 23.8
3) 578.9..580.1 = 21.6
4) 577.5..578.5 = 22.8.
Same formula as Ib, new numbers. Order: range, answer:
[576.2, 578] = 23.6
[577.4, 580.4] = 23.5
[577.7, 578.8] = 23.6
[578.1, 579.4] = 22.6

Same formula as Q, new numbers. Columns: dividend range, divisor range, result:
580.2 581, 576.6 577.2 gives 1.05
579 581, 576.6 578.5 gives 1.00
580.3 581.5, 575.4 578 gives 1.01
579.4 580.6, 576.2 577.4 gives 1.04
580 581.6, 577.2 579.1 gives 1.02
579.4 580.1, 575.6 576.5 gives 1.04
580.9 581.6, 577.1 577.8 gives 0.97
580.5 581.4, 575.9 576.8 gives 1.02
